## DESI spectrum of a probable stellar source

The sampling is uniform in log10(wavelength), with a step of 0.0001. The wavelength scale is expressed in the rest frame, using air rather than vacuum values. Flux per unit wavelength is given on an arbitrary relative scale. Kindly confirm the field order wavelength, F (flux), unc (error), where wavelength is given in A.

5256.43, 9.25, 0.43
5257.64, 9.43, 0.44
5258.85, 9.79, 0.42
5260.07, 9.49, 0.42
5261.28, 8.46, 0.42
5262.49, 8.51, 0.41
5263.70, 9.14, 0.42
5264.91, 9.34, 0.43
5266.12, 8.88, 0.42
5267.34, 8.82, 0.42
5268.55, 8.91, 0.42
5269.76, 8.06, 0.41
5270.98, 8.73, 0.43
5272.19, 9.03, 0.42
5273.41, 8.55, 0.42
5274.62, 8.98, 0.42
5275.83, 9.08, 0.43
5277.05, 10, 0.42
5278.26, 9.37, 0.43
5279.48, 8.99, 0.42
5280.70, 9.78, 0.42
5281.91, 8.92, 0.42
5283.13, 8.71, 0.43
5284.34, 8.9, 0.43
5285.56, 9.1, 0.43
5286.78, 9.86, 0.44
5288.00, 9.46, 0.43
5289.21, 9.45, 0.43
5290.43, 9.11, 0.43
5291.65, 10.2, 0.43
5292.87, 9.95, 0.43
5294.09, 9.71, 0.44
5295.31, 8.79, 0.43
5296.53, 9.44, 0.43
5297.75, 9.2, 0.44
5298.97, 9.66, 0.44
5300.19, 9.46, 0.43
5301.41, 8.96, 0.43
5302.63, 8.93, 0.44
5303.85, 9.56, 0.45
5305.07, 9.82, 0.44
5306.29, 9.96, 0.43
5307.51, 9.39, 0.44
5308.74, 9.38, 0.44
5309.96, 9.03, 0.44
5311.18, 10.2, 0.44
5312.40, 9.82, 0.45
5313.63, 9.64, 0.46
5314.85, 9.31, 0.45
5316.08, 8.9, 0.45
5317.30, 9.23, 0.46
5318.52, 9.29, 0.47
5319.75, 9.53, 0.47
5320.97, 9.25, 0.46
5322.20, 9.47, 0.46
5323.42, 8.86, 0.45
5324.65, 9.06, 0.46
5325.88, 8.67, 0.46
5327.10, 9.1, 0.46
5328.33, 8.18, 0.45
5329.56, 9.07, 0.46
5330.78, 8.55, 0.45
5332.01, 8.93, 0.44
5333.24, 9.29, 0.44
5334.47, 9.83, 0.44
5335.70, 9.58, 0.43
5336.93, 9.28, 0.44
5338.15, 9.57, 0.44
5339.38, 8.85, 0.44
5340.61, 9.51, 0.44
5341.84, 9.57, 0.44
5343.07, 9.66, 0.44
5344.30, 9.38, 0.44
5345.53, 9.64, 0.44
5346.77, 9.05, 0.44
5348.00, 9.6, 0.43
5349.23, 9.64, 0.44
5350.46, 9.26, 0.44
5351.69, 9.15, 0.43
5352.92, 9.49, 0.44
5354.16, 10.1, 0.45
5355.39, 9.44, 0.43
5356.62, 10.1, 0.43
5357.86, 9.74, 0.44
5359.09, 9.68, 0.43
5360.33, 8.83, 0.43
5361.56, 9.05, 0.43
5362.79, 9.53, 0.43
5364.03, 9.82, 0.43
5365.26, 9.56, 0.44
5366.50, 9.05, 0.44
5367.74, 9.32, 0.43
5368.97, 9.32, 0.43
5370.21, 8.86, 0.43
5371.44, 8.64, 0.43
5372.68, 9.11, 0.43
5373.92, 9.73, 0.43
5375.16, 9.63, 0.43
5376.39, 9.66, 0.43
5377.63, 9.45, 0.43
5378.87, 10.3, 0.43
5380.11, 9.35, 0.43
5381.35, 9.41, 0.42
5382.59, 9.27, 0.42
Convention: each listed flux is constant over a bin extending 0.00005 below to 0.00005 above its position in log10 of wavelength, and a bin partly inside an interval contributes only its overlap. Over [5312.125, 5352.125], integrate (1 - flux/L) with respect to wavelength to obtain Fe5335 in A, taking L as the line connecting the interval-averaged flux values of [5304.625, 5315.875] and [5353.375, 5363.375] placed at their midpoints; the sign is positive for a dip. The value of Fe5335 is 1.30 A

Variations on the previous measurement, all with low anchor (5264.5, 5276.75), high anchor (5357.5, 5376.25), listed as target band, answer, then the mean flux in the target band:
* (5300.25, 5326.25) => -0.83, 9.35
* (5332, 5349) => -0.43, 9.43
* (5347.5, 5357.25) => -0.36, 9.6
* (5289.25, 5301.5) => -0.67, 9.46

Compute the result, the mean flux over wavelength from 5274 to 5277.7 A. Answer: 9.37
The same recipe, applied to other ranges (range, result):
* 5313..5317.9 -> 9.26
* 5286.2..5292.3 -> 9.62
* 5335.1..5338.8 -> 9.49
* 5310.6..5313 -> 10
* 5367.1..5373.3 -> 9.05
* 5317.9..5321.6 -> 9.36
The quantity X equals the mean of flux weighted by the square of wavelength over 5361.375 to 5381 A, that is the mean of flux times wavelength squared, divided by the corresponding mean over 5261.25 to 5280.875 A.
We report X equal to 1.09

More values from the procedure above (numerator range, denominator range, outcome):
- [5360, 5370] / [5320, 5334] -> 1.05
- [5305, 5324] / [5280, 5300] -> 1.01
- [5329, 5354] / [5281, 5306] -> 1.02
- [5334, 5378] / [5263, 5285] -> 1.08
